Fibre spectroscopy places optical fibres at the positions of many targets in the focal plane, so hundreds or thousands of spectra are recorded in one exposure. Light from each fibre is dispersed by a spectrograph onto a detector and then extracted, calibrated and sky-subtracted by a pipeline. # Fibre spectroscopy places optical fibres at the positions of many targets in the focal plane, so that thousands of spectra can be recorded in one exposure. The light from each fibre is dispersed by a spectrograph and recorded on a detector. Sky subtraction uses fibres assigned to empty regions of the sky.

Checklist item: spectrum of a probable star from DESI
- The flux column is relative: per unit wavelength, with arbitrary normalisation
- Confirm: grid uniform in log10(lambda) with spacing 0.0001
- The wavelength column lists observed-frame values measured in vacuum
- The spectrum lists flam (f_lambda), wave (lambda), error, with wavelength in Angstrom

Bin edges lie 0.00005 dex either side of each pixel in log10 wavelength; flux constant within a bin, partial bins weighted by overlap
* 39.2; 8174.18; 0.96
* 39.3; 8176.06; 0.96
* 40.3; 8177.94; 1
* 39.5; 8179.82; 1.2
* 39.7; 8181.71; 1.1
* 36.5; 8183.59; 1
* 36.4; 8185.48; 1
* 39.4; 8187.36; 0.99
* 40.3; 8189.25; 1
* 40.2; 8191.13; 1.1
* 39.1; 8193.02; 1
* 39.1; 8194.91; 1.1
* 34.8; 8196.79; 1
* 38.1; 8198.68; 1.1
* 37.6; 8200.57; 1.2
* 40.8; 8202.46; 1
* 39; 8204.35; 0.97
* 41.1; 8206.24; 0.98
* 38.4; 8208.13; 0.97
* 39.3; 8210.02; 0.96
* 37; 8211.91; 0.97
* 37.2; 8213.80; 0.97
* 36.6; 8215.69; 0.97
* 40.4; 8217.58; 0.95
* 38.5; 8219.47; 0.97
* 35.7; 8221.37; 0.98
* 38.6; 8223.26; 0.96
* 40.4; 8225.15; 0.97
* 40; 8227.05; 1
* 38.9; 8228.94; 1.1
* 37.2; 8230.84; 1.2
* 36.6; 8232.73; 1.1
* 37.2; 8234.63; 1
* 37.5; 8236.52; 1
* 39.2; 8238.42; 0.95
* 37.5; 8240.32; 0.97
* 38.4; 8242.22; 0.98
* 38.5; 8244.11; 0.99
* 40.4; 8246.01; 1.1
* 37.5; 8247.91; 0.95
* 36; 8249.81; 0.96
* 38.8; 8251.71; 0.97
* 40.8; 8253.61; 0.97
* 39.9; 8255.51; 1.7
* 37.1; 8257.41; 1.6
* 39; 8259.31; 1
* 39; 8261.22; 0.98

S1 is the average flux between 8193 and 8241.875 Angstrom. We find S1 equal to 38.3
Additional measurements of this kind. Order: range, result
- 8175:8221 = 38.7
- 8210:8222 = 37.8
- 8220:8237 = 38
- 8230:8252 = 37.9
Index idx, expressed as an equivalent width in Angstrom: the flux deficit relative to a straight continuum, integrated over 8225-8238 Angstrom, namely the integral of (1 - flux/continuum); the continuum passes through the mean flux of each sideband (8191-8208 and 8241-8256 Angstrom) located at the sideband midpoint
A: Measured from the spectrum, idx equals 0.2 Angstrom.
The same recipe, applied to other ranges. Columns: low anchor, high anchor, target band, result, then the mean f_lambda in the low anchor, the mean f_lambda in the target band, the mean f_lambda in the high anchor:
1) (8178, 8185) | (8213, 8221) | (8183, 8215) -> -0.1 Angstrom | 38.6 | 38.5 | 38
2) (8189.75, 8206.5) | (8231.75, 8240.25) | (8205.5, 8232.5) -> -0.2 Angstrom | 38.8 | 38.5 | 37.6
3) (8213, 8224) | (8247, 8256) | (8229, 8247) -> 0.1 Angstrom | 37.8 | 38.1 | 38.5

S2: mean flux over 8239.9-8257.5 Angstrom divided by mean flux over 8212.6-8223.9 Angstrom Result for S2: 1.0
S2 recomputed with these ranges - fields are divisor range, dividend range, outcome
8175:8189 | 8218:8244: 0.98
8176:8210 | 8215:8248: 0.99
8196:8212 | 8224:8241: 0.99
